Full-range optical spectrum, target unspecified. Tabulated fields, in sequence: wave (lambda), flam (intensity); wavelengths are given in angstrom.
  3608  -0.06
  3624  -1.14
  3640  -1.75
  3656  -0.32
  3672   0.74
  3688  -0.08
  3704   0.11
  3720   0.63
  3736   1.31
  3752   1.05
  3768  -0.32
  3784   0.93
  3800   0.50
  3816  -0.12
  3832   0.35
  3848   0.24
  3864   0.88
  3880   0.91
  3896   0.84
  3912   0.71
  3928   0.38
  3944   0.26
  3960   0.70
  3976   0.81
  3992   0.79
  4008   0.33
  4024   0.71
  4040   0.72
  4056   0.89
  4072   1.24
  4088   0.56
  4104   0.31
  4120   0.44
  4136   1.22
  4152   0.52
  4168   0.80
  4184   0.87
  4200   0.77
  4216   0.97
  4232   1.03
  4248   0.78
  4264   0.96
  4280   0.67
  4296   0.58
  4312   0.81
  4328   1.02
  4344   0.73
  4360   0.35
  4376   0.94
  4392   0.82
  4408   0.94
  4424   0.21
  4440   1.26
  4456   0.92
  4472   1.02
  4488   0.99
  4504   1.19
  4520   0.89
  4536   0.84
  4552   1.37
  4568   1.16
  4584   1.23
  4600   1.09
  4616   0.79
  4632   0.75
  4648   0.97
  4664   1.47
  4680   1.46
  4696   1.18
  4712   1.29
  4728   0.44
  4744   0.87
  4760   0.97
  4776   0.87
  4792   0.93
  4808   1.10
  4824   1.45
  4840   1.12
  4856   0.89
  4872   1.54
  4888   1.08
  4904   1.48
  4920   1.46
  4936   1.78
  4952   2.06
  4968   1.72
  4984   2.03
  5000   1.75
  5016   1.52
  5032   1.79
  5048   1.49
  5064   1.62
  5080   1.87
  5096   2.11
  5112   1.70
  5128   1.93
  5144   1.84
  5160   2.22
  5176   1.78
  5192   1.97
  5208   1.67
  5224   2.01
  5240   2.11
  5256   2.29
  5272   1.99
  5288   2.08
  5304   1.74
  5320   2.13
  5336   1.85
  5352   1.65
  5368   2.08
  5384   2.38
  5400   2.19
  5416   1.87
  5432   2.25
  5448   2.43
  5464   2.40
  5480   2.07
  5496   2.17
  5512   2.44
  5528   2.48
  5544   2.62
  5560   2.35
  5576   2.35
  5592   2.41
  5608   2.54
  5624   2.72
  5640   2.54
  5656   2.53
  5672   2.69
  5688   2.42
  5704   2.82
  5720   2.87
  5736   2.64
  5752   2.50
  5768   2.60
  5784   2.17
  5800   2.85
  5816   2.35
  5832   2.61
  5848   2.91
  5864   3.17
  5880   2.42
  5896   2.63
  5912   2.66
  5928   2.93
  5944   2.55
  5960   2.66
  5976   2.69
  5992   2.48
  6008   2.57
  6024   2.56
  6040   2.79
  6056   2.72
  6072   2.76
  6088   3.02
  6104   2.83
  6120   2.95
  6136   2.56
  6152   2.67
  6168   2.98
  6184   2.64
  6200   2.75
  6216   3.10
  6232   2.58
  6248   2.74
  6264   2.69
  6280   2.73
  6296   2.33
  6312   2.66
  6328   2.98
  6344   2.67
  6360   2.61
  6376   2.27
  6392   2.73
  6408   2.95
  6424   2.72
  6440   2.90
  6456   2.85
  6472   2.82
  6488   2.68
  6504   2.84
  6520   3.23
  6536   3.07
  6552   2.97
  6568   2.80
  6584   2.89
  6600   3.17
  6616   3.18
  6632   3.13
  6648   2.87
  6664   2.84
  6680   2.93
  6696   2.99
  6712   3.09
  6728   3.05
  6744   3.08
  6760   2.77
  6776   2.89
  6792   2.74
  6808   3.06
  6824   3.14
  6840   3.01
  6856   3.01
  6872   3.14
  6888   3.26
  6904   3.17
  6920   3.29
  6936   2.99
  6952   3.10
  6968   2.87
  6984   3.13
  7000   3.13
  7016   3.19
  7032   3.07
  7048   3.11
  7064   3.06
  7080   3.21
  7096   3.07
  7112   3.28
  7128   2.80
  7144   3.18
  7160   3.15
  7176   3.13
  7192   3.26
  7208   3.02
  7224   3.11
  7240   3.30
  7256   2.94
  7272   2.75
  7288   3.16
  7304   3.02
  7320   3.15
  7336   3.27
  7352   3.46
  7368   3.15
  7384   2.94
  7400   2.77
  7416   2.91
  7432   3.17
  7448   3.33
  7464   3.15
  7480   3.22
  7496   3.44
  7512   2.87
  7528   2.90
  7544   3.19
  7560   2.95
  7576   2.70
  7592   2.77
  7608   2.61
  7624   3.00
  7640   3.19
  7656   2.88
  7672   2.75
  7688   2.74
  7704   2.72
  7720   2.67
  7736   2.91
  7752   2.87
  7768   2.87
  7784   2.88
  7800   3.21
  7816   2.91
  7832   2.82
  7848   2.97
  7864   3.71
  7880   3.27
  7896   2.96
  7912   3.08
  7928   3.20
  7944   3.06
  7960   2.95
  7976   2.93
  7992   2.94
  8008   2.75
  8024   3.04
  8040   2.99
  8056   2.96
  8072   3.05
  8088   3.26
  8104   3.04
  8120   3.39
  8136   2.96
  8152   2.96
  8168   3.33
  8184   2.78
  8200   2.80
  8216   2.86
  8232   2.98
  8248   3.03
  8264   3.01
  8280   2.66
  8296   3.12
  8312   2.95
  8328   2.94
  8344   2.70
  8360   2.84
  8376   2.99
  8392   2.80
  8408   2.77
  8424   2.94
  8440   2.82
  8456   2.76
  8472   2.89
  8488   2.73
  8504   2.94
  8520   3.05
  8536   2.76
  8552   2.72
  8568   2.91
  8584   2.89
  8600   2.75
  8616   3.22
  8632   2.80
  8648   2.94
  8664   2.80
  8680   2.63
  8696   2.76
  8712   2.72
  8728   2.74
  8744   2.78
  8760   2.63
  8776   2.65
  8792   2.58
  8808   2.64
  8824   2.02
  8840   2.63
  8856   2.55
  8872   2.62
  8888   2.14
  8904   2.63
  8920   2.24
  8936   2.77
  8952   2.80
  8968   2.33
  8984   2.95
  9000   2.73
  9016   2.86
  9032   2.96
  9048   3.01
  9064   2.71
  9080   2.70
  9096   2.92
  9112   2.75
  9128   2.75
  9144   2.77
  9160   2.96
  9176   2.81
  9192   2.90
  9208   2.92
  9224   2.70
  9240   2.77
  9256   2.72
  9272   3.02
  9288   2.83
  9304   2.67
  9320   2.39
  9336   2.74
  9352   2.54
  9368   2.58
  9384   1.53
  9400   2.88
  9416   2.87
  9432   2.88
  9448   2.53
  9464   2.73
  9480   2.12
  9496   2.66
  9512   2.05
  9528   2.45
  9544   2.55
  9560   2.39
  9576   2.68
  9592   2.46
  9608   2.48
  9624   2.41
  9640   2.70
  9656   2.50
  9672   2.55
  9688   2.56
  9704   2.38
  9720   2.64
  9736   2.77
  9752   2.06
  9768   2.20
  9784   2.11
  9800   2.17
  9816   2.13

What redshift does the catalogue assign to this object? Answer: 0.232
